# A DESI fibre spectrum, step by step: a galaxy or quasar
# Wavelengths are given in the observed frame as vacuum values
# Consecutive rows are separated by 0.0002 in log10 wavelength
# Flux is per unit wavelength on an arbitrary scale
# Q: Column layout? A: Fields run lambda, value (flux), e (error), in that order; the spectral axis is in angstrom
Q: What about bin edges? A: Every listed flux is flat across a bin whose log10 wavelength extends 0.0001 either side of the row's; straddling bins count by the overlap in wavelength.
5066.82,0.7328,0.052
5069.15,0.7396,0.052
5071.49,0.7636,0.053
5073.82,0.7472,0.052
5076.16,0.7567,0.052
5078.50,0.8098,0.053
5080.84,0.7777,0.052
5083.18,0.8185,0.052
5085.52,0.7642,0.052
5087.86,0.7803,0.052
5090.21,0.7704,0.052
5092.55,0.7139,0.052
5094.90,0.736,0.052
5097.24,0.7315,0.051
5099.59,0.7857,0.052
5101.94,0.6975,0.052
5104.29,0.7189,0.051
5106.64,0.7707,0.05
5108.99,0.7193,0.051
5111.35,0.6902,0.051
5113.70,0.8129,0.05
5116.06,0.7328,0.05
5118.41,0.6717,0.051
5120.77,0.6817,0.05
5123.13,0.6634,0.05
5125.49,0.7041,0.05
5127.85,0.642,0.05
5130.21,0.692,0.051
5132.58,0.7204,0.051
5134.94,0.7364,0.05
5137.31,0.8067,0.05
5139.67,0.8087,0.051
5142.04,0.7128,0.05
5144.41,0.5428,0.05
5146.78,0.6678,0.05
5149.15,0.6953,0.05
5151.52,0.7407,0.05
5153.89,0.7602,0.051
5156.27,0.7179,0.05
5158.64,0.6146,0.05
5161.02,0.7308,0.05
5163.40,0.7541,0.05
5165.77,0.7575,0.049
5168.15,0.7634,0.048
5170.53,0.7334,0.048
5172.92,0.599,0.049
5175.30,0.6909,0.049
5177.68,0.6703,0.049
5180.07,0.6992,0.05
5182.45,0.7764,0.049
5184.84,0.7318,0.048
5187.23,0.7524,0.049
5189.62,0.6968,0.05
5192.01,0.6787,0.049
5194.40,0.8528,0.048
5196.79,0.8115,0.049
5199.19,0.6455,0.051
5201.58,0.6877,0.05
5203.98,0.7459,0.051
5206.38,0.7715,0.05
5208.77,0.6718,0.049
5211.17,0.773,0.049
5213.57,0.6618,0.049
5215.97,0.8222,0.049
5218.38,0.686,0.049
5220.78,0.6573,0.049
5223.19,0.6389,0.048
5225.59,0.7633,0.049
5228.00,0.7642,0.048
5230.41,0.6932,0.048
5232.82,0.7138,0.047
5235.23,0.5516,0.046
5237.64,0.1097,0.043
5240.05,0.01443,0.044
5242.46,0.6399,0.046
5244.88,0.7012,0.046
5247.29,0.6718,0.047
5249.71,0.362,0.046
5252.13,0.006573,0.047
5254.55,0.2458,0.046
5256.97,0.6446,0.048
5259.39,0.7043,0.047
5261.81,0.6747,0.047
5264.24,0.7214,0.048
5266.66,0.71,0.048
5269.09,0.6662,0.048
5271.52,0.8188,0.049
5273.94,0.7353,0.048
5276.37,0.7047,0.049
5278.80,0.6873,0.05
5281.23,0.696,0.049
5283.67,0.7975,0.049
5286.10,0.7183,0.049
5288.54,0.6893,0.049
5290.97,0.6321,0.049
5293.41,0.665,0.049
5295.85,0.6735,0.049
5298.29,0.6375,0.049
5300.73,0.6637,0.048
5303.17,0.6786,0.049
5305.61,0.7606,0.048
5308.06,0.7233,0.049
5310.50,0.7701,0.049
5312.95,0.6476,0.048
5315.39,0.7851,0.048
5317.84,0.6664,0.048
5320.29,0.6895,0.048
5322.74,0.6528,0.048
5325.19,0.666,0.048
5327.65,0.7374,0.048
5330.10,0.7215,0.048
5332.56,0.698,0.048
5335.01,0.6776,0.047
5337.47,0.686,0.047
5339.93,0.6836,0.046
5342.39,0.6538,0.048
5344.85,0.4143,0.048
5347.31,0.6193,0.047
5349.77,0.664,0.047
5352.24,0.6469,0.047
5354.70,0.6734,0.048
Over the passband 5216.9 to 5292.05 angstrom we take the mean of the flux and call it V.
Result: 0.608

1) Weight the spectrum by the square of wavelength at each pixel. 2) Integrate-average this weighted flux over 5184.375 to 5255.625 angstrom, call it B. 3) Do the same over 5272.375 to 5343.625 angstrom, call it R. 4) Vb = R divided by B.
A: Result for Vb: 1.2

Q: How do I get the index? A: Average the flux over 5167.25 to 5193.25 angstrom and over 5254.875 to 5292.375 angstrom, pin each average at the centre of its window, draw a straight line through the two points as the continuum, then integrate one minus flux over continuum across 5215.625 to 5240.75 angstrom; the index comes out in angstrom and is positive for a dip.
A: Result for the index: 4.1 angstrom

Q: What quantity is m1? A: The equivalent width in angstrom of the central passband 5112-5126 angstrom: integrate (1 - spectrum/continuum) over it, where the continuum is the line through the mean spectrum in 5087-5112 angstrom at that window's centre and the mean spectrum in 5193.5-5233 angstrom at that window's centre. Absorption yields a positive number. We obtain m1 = 0.5 angstrom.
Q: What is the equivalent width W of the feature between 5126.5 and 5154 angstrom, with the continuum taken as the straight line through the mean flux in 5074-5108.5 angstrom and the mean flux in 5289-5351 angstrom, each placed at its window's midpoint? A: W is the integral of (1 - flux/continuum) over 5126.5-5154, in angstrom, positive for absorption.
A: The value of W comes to 1.2 angstrom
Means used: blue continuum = 0.758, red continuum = 0.675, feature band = 0.709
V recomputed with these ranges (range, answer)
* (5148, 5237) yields 0.712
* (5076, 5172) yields 0.729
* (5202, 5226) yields 0.717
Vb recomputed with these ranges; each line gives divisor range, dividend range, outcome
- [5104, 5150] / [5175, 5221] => 1.05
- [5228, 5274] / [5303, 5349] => 1.28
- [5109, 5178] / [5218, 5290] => 0.89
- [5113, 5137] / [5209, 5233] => 1.05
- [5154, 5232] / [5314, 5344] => 1.01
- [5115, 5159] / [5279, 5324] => 1.06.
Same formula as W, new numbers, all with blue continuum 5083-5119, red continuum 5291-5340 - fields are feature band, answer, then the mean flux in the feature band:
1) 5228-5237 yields 1.0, 0.634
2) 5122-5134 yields 0.8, 0.686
